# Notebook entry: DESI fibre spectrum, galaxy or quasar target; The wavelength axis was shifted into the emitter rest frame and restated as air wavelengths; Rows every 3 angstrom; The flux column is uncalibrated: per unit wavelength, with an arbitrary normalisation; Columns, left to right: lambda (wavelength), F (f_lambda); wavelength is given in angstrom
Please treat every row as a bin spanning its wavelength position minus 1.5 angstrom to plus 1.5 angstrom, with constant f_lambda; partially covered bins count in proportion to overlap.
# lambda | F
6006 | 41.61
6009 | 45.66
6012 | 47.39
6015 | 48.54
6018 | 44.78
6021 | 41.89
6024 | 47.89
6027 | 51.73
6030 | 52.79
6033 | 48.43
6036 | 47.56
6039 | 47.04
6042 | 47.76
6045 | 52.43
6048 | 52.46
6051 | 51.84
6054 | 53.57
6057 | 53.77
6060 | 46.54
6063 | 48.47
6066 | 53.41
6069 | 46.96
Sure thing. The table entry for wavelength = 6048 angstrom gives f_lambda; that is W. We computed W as 52.46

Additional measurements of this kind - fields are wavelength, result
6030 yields 52.79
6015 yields 48.54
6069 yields 46.96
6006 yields 41.61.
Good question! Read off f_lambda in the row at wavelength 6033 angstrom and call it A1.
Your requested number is 48.43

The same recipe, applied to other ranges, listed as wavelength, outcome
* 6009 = 45.66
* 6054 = 53.57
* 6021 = 41.89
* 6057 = 53.77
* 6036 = 47.56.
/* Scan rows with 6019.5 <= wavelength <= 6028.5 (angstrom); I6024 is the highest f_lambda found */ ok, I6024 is 51.73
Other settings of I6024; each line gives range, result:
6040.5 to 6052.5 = 52.46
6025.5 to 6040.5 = 52.79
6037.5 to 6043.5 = 47.76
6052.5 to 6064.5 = 53.77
